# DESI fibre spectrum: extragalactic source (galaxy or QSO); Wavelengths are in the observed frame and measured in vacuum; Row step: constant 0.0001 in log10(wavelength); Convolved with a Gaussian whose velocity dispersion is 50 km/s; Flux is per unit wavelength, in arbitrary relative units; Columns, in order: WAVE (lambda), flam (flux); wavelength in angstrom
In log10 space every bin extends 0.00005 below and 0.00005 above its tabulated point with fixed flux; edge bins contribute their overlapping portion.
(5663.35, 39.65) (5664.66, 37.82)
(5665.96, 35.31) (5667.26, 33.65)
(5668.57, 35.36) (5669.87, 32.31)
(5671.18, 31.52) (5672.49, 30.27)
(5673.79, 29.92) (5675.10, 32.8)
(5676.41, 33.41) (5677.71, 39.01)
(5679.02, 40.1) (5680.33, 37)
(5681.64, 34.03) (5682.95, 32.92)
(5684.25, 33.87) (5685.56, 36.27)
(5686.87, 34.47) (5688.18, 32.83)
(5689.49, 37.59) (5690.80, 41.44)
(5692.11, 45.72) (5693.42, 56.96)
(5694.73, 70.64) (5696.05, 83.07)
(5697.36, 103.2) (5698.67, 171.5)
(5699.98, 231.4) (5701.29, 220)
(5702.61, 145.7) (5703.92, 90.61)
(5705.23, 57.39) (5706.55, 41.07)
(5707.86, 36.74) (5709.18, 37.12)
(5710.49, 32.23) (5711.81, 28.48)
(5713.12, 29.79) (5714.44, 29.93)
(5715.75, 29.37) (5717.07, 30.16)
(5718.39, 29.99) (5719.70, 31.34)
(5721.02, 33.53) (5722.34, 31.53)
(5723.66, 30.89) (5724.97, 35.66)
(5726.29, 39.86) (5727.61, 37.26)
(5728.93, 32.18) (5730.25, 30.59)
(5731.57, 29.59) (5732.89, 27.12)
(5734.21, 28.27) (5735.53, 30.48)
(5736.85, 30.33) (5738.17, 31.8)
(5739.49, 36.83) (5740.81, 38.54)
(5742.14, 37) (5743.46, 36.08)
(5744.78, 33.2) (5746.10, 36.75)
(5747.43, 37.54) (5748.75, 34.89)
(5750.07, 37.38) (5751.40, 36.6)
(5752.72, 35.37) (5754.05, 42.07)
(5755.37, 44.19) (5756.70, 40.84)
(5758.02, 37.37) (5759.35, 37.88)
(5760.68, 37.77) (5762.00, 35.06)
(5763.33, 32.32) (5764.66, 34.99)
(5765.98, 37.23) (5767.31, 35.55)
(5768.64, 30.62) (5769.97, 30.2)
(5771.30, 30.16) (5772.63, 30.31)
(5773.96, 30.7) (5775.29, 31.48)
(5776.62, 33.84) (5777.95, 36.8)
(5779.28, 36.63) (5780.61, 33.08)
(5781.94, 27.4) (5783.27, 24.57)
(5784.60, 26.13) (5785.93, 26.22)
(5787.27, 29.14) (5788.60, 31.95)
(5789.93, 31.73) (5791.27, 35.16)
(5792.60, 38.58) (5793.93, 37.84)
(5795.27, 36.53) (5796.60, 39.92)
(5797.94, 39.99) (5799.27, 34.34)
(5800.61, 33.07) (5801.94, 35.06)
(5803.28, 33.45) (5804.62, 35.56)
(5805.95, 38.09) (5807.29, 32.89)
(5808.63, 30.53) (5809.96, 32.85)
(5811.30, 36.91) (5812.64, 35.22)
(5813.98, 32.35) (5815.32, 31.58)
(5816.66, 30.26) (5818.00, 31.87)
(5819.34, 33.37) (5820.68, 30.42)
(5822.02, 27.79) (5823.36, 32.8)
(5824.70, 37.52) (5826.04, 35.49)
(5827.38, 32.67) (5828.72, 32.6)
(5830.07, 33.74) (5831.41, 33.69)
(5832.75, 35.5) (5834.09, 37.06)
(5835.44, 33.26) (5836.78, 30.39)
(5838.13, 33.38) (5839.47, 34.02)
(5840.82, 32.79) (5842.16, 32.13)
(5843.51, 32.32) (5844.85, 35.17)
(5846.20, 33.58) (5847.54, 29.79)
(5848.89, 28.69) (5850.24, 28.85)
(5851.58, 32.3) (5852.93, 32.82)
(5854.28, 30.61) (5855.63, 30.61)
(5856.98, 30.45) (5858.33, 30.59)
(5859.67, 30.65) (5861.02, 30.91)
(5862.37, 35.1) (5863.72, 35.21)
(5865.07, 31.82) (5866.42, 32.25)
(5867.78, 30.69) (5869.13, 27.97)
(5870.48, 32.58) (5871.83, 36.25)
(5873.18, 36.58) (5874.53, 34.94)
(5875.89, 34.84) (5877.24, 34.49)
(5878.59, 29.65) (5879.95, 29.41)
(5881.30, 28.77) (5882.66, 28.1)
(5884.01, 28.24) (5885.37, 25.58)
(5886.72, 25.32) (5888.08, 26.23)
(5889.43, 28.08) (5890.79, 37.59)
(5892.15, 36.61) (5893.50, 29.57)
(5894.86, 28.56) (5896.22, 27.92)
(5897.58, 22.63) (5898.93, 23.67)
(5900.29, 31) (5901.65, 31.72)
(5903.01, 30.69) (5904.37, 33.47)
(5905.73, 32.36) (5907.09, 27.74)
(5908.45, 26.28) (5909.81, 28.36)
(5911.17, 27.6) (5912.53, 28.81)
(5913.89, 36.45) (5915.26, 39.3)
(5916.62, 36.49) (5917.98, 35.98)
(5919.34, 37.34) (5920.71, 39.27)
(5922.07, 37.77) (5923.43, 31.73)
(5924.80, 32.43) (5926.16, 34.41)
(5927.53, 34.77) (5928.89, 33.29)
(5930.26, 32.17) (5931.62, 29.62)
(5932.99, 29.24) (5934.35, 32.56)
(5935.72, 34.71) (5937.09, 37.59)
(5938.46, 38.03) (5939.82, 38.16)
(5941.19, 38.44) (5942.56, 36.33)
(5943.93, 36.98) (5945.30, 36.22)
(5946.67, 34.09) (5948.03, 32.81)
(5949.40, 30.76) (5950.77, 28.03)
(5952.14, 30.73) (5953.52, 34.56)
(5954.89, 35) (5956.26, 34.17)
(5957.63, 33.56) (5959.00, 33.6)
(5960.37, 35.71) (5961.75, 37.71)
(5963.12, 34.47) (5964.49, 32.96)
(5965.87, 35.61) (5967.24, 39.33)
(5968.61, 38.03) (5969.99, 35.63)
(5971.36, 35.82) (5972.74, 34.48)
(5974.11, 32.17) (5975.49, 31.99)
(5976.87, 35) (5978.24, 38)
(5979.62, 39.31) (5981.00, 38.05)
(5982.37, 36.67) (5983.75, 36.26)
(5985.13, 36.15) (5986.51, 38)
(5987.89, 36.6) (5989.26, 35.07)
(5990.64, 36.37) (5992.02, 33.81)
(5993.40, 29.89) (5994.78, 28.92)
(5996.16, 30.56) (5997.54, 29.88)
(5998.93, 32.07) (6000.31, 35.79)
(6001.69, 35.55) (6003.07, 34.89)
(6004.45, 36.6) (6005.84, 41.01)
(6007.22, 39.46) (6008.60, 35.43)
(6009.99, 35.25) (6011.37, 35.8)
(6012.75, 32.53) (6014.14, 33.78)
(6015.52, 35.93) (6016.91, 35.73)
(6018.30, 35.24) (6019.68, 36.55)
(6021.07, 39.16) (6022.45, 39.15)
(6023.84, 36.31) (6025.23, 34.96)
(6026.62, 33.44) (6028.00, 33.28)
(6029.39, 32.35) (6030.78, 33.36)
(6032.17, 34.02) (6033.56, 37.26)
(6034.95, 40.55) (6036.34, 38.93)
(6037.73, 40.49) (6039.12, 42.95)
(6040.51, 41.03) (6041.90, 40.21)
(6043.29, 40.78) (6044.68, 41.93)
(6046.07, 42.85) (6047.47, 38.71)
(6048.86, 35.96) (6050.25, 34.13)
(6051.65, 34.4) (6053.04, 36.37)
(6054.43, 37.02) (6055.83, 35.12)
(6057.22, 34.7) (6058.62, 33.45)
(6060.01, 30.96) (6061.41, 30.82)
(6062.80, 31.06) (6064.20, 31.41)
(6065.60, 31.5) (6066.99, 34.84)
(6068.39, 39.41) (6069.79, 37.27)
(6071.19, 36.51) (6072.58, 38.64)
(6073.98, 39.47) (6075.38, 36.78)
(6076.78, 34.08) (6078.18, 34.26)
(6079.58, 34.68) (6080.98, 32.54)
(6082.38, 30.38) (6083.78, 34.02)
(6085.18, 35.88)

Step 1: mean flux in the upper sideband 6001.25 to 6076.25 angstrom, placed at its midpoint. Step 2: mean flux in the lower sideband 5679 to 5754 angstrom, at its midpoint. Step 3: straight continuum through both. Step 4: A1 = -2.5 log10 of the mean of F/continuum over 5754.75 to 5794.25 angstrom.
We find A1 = 0.379 mag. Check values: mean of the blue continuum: 49.8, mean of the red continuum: 36.4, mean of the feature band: 33.5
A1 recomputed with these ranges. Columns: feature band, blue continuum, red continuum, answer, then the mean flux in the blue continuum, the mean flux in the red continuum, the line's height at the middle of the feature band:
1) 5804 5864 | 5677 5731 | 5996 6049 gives 0.42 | 56.1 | 36.7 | 48.2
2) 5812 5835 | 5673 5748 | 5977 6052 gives 0.32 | 49.7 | 36.3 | 44.7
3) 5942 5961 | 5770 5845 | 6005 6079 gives 0.04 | 33.1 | 36.3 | 35.1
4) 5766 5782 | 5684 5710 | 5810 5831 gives 0.48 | 80.8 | 33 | 51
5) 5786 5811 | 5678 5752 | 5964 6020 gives 0.30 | 50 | 35.3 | 45.6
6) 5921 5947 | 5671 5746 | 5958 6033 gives 0.11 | 49.5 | 35.2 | 38.3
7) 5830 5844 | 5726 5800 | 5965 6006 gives 0.03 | 34.2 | 35.2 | 34.5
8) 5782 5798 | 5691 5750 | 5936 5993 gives 0.43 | 53.6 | 35.4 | 48.4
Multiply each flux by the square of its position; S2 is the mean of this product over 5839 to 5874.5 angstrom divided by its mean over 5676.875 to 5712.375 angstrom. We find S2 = 0.50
